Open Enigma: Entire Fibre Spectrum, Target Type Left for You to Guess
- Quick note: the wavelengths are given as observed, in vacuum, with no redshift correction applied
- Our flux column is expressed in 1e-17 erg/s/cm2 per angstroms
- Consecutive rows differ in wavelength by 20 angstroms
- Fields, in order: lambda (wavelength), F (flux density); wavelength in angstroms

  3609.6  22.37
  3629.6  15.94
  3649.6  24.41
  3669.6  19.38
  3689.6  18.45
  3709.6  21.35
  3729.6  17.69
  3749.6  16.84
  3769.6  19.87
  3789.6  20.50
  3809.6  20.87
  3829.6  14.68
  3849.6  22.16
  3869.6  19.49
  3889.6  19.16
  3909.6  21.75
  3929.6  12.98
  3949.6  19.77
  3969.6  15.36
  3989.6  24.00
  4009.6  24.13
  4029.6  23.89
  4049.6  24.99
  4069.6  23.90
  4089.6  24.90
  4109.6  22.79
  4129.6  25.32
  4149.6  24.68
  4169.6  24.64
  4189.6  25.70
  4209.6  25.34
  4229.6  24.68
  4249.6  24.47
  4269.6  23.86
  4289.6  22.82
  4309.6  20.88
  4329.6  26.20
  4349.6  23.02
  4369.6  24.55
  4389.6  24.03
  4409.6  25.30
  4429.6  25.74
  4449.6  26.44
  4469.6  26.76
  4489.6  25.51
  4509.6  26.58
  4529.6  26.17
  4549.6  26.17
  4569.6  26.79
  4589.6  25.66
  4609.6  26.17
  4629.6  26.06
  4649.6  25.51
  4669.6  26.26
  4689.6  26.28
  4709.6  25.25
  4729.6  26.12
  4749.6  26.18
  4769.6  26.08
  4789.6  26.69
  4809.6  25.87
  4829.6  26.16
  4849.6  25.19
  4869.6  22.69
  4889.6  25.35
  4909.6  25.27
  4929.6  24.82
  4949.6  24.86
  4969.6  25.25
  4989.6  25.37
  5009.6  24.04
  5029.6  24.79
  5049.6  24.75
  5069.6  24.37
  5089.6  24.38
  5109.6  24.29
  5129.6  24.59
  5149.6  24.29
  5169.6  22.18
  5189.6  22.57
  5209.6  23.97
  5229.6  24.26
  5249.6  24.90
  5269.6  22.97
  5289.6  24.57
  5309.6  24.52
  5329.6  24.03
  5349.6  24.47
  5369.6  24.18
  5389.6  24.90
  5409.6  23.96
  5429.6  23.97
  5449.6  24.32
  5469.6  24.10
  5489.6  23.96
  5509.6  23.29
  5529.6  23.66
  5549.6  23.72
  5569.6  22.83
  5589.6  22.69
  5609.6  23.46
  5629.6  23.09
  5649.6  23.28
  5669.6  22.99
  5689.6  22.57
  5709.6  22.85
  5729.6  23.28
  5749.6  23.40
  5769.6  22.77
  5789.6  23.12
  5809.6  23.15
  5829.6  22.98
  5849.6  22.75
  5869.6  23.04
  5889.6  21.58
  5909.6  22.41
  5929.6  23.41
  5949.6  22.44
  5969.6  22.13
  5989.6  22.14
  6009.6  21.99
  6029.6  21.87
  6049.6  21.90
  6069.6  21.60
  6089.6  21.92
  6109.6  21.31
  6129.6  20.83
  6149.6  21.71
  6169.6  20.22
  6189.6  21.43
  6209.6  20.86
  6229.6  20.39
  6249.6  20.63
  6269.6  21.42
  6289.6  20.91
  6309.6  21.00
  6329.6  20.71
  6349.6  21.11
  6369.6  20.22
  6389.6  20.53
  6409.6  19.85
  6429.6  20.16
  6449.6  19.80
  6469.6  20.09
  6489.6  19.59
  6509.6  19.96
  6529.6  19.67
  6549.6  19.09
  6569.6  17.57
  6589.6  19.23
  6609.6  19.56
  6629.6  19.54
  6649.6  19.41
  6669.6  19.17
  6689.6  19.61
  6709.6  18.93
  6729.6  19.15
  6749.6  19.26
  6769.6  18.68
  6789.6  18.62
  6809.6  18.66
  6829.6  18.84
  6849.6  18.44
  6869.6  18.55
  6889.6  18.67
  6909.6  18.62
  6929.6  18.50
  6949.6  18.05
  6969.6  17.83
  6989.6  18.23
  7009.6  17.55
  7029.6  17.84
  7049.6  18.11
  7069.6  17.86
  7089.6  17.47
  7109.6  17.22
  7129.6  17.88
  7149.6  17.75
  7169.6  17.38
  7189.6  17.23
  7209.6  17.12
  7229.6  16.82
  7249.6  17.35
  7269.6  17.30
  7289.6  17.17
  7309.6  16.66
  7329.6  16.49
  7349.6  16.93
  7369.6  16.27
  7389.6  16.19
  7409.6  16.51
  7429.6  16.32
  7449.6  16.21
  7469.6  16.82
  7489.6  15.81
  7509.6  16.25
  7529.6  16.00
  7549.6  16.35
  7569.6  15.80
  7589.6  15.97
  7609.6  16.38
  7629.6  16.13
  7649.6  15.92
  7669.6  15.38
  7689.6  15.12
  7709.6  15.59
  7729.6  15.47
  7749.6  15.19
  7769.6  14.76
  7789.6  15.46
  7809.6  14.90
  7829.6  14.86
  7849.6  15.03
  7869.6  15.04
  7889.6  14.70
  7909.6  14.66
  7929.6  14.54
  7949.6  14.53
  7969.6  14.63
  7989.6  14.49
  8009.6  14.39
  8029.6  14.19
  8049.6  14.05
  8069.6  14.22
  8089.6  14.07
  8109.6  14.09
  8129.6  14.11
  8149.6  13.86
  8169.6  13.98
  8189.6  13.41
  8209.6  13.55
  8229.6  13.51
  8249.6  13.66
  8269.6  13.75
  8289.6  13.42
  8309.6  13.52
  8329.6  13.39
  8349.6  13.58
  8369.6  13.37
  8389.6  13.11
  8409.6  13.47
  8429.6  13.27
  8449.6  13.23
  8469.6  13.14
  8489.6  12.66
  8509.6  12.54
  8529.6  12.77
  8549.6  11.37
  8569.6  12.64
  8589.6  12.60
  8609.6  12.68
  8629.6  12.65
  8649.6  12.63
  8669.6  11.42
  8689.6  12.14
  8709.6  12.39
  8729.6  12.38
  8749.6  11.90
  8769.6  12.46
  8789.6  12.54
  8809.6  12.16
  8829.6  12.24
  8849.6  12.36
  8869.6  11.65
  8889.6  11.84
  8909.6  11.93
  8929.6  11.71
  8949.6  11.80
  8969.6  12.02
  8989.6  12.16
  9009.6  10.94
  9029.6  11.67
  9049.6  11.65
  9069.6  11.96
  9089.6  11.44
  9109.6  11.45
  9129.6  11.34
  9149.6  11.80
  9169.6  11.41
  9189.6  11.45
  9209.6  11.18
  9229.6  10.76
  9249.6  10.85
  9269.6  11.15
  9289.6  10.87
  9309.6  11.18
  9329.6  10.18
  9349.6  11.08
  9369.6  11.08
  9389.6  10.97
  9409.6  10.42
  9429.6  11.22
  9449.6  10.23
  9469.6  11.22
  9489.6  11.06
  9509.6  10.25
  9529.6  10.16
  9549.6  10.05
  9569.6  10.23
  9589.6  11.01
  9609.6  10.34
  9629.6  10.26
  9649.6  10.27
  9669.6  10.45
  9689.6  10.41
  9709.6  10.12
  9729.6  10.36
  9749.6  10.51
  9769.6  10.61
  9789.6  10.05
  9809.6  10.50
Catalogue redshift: 0.000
